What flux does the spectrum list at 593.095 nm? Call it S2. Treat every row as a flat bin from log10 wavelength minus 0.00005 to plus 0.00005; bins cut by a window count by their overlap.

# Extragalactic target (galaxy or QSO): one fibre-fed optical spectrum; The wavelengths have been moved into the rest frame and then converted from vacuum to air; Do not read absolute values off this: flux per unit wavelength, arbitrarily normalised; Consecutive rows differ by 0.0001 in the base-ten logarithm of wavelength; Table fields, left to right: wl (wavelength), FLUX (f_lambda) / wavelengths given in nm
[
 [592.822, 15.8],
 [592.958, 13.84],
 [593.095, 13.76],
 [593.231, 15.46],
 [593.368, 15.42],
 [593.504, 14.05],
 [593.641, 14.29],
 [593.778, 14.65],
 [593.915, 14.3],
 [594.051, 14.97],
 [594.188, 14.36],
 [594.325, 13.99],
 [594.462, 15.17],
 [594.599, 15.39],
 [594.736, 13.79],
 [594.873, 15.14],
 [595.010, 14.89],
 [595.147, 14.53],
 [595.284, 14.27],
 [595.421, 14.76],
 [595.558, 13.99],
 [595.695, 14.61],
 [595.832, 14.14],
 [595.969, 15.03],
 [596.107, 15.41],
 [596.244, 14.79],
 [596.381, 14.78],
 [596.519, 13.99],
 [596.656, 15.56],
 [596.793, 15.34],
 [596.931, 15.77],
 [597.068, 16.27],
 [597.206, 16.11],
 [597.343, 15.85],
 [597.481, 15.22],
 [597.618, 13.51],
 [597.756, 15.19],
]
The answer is 13.76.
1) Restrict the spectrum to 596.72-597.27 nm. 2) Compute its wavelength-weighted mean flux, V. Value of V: 15.9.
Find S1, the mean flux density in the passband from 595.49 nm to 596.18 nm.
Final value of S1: 14.6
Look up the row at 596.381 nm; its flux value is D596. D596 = 14.78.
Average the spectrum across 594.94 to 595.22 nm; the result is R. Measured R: 14.7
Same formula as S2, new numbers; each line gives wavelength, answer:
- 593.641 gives 14.29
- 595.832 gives 14.14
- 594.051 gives 14.97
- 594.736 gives 13.79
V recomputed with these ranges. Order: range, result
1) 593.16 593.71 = 14.8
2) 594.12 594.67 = 14.7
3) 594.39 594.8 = 14.8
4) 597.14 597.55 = 15.7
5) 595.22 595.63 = 14.4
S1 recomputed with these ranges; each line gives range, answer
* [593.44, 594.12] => 14.4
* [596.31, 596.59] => 14.4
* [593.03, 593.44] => 14.9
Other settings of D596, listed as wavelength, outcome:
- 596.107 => 15.41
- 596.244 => 14.79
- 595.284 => 14.27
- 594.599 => 15.39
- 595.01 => 14.89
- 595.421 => 14.76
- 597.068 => 16.27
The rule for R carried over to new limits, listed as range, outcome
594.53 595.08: 14.8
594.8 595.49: 14.7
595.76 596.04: 14.6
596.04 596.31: 15.1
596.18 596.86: 14.9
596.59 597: 15.6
